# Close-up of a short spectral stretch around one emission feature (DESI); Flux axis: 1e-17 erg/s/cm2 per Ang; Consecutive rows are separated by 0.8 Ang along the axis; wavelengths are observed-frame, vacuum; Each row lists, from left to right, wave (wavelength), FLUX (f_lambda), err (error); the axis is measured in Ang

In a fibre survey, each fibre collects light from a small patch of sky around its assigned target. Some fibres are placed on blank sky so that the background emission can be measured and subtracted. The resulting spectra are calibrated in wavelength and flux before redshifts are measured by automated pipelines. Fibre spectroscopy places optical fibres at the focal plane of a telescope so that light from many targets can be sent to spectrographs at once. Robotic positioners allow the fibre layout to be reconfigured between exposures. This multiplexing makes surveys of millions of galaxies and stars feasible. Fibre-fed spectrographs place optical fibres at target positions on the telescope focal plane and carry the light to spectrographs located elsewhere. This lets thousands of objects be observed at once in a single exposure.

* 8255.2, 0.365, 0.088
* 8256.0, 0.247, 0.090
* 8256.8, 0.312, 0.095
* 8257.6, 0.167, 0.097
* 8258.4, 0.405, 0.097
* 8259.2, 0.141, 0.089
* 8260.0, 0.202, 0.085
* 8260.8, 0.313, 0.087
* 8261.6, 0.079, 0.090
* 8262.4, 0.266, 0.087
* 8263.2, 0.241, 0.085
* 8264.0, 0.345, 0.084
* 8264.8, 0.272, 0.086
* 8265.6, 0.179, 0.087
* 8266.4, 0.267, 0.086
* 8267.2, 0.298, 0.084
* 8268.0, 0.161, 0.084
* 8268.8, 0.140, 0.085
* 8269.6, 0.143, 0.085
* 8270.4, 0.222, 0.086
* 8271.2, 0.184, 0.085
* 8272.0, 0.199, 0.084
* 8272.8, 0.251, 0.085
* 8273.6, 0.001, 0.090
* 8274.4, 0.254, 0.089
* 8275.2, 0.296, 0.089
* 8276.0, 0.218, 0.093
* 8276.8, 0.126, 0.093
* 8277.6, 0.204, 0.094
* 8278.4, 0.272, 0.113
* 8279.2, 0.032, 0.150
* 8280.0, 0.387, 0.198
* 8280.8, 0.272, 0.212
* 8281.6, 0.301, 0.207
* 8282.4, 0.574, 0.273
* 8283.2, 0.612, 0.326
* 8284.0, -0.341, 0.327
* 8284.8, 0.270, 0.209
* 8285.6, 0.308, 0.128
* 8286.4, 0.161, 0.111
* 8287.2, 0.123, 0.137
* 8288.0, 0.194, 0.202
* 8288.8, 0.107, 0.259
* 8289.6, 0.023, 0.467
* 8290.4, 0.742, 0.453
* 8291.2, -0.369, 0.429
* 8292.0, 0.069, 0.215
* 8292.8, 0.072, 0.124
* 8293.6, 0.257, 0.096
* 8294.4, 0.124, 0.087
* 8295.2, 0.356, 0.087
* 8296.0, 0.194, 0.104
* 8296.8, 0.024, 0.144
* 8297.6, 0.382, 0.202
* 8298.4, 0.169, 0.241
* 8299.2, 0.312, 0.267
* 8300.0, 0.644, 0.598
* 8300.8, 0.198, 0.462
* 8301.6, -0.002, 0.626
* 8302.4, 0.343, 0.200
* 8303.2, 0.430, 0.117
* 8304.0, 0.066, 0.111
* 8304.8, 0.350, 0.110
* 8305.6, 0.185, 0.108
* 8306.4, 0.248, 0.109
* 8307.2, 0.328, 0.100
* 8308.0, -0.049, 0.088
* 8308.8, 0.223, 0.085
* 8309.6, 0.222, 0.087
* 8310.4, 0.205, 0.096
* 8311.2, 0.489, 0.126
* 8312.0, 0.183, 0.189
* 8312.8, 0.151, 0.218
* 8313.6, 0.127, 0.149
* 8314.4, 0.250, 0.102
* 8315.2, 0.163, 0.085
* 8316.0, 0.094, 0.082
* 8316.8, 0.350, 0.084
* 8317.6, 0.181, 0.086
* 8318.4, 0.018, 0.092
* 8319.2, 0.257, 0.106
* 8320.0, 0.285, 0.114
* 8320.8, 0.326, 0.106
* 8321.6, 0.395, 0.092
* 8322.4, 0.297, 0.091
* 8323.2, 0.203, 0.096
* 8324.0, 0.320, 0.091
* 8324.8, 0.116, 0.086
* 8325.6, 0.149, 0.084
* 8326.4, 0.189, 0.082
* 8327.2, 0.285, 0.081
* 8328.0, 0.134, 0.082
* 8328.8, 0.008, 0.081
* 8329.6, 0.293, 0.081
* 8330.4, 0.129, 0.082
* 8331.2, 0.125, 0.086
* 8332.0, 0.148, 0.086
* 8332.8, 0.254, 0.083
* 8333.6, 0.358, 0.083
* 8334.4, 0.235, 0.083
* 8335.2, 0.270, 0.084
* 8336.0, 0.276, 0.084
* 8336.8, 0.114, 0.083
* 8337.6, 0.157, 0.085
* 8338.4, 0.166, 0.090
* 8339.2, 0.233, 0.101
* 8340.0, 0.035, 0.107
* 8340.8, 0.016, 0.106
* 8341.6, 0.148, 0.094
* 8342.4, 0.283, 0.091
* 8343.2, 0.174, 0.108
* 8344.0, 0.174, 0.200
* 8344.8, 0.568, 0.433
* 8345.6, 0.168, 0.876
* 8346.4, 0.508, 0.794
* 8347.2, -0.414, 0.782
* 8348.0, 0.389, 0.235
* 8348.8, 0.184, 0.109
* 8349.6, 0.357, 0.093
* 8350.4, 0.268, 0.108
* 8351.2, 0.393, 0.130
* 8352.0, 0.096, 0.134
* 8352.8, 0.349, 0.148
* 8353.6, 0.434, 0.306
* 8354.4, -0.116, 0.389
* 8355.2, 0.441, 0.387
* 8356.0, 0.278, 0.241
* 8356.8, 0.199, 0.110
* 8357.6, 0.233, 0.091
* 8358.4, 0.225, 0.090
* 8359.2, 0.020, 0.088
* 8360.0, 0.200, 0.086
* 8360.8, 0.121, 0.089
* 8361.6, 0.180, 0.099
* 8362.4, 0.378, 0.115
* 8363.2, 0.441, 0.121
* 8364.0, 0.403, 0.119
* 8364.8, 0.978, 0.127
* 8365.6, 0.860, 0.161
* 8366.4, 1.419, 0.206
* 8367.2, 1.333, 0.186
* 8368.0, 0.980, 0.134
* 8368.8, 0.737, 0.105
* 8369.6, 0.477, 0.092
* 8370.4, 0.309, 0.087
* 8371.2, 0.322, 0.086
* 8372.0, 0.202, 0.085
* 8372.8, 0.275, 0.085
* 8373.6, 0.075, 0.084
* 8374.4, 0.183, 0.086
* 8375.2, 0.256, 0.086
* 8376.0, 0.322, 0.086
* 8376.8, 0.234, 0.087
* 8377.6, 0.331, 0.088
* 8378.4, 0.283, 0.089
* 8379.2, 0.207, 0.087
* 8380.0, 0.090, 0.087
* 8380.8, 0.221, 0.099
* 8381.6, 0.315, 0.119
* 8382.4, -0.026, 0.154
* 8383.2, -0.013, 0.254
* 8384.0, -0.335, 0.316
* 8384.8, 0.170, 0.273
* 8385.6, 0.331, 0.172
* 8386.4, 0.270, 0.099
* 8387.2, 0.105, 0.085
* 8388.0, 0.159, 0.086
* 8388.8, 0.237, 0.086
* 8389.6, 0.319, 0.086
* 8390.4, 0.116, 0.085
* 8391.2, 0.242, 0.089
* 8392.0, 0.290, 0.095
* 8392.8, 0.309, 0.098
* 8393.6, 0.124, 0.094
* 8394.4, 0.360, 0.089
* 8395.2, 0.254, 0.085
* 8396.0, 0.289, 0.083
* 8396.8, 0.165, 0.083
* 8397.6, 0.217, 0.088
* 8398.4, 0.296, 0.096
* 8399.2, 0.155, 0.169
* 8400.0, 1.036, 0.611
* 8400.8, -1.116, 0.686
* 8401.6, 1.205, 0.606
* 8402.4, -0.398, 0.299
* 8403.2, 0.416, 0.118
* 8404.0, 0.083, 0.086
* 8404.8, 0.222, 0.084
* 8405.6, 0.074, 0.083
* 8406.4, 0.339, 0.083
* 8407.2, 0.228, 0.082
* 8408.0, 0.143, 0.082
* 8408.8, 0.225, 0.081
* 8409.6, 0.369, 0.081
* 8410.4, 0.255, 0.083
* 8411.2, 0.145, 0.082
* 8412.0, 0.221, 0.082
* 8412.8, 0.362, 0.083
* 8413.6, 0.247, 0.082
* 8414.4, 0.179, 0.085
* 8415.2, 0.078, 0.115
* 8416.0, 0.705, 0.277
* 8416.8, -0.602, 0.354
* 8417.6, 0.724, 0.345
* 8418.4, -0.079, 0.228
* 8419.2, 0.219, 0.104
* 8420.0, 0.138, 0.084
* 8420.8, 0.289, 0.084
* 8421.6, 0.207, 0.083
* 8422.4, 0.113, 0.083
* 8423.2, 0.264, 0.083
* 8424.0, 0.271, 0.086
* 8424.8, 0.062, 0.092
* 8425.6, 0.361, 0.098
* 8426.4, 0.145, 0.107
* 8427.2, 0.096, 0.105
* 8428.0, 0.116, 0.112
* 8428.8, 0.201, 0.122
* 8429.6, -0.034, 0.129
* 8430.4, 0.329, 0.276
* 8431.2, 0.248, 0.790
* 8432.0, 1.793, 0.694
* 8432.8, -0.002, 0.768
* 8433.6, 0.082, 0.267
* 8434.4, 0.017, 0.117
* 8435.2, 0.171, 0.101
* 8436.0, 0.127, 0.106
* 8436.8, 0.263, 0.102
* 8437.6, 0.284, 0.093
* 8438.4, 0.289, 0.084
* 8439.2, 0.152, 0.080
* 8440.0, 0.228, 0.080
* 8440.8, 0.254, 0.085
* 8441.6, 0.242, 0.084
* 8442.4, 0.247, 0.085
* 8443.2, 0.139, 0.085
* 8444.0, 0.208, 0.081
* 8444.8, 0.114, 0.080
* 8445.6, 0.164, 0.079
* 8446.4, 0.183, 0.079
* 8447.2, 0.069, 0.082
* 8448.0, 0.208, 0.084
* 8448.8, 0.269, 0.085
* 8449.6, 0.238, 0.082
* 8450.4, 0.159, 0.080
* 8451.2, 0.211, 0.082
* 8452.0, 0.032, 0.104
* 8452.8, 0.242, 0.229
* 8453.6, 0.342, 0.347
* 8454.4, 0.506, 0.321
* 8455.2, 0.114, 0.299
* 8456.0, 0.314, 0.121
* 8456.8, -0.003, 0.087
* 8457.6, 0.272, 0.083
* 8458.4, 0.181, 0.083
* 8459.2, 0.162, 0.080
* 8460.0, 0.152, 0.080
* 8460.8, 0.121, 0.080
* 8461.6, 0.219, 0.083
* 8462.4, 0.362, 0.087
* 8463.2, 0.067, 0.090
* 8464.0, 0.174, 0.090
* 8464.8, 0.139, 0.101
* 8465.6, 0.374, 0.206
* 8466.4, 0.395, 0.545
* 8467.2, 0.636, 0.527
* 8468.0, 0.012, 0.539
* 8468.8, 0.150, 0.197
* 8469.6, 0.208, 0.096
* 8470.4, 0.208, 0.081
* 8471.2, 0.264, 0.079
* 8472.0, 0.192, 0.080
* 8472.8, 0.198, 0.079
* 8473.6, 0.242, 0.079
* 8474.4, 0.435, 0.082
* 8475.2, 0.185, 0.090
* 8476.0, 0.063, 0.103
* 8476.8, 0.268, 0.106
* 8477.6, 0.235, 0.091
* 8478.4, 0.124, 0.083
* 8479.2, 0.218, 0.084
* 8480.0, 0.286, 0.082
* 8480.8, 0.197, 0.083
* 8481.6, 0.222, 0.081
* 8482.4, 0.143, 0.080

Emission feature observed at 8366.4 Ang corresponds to H-gamma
